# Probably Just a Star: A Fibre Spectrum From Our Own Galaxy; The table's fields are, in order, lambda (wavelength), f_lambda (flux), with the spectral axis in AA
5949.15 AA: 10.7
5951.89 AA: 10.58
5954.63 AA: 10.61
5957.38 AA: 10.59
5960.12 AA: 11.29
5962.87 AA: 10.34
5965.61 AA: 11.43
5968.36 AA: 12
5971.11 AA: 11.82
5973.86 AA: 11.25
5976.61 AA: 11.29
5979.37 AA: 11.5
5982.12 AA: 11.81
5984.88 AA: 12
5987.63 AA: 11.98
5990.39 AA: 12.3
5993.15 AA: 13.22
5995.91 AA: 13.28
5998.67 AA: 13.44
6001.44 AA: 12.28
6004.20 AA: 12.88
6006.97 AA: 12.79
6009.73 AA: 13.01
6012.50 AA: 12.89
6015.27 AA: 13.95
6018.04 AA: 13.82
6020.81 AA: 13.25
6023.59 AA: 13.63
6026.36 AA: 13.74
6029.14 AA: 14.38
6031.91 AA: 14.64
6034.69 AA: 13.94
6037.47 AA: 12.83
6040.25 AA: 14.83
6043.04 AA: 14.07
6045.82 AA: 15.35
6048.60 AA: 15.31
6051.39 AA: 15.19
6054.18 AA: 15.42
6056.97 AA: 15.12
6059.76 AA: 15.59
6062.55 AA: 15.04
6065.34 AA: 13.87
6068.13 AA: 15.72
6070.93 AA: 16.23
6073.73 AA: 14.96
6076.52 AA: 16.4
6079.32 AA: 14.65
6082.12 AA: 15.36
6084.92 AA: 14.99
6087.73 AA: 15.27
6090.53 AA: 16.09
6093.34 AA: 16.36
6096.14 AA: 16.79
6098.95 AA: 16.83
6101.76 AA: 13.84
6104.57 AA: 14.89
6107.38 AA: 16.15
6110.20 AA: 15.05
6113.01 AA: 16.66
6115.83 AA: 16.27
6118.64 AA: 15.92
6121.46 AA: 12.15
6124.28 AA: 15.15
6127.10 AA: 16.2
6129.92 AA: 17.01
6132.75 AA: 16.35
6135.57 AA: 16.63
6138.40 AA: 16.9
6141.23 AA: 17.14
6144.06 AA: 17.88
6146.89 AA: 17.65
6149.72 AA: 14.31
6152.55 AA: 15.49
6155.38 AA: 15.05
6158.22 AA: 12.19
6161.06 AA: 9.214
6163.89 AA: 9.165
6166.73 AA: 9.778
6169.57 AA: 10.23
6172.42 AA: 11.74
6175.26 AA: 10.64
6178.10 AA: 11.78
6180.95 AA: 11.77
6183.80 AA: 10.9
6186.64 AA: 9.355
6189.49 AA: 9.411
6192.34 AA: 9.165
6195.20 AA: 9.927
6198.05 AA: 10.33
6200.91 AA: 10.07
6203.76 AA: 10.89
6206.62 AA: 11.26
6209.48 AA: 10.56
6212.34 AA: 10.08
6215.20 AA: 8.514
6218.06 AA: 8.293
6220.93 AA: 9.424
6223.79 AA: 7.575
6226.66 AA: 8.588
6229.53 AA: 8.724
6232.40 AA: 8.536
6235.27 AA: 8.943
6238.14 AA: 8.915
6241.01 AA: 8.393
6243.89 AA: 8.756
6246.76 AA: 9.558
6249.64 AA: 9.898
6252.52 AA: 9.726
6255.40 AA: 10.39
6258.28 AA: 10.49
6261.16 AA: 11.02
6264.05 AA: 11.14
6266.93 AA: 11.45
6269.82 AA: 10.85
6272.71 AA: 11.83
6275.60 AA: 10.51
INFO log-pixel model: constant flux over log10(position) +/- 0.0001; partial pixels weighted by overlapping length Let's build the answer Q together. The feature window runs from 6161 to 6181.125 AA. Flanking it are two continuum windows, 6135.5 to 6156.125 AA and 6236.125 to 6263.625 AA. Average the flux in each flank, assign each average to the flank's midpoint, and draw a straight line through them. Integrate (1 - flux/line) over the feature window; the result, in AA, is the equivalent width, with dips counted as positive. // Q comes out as 5.72 AA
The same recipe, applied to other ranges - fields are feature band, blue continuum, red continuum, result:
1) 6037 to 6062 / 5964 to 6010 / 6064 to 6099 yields -0.8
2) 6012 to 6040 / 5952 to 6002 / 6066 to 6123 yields -1.0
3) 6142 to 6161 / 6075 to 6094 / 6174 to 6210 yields -4.0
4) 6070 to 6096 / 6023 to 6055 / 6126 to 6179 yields -2.5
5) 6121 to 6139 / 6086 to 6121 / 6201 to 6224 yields -2.1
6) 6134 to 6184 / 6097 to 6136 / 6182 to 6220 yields -1.7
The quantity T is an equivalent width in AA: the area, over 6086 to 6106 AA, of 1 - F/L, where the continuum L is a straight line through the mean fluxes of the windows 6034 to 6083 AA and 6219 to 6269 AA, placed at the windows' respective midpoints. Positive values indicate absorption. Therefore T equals -2.61 AA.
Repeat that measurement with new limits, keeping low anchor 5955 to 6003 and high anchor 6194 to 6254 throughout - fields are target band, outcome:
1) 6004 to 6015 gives -1.4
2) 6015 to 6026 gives -2.1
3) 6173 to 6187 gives -1.8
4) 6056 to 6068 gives -4.3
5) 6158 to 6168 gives 0.2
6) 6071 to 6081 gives -4.2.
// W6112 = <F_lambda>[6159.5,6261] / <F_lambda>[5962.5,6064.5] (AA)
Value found 0.7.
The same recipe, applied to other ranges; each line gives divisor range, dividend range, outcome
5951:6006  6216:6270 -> 0.80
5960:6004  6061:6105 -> 1.29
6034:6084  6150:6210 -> 0.73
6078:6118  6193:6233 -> 0.61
